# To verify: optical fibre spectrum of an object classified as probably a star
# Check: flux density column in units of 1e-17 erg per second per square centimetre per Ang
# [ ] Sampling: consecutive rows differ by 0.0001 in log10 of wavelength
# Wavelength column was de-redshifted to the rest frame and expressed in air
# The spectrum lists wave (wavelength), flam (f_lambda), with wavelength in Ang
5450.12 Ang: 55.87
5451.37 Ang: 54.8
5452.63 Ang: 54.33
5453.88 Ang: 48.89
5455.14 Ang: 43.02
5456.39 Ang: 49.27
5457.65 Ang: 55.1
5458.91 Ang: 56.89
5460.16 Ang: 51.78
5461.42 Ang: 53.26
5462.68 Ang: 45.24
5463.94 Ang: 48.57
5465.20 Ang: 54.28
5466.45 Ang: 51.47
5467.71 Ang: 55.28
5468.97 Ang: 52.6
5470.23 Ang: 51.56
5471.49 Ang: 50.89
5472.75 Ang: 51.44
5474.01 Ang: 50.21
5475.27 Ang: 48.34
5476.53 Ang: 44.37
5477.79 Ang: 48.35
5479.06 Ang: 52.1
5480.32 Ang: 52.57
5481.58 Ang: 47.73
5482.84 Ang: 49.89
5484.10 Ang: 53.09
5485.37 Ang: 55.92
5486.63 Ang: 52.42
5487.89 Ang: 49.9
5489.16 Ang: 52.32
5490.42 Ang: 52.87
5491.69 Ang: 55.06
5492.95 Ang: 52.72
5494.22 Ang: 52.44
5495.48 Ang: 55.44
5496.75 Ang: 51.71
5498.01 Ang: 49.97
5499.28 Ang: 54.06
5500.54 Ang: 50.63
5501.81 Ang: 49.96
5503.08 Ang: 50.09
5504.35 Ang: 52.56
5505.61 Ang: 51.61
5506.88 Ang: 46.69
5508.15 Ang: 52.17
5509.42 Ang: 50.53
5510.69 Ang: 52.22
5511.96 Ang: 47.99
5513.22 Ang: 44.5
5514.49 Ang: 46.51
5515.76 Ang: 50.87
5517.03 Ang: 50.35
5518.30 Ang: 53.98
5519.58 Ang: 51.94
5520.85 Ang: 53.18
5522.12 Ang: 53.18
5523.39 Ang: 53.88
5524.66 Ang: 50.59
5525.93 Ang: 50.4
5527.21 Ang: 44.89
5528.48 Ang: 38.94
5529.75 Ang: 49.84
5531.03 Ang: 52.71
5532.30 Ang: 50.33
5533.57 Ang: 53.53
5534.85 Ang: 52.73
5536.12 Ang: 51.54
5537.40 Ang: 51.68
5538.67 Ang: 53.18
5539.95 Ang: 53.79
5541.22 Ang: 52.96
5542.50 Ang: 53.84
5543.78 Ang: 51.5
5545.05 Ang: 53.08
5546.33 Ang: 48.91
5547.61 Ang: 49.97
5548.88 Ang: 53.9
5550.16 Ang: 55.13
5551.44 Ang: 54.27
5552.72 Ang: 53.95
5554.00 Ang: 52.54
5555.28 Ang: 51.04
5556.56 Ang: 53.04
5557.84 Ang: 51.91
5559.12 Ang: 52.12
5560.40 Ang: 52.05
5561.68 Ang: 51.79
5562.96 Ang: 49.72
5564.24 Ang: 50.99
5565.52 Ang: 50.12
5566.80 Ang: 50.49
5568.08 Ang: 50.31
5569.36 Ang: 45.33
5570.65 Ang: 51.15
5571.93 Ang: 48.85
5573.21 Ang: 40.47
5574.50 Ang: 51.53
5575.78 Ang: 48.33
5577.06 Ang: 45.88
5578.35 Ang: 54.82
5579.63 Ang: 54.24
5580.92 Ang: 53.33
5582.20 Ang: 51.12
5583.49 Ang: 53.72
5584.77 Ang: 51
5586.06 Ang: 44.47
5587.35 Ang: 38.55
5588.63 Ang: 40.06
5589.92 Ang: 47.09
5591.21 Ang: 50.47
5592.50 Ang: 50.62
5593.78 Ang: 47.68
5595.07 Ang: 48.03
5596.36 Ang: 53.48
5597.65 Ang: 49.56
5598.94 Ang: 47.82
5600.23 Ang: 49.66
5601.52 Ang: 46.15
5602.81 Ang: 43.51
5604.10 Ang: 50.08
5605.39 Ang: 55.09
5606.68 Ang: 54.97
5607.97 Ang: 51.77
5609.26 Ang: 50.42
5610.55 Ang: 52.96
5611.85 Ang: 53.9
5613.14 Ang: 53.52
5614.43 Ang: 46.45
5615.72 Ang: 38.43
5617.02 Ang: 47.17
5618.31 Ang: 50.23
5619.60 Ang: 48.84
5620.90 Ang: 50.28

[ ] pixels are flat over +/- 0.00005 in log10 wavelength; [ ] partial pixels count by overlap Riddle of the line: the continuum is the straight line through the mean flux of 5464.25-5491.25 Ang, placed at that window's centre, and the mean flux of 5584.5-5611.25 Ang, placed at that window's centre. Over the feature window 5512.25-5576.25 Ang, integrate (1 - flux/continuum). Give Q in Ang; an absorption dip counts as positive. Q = -1.2 Ang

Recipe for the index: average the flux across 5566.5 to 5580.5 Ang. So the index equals 49.2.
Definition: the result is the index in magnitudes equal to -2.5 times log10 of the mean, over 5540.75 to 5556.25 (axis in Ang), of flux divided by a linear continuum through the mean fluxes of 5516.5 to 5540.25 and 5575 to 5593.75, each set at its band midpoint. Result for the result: -0.05 mag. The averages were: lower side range 51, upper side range 48.8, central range 52.6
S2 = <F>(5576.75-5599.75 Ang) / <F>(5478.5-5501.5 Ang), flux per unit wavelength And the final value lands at 0.94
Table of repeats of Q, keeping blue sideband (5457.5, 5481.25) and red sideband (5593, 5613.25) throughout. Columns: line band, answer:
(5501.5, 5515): 0.37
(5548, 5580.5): -0.19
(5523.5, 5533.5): 0.40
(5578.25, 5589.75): 0.43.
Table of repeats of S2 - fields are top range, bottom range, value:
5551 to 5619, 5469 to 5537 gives 0.98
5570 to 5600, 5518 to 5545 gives 0.95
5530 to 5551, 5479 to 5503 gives 1.01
